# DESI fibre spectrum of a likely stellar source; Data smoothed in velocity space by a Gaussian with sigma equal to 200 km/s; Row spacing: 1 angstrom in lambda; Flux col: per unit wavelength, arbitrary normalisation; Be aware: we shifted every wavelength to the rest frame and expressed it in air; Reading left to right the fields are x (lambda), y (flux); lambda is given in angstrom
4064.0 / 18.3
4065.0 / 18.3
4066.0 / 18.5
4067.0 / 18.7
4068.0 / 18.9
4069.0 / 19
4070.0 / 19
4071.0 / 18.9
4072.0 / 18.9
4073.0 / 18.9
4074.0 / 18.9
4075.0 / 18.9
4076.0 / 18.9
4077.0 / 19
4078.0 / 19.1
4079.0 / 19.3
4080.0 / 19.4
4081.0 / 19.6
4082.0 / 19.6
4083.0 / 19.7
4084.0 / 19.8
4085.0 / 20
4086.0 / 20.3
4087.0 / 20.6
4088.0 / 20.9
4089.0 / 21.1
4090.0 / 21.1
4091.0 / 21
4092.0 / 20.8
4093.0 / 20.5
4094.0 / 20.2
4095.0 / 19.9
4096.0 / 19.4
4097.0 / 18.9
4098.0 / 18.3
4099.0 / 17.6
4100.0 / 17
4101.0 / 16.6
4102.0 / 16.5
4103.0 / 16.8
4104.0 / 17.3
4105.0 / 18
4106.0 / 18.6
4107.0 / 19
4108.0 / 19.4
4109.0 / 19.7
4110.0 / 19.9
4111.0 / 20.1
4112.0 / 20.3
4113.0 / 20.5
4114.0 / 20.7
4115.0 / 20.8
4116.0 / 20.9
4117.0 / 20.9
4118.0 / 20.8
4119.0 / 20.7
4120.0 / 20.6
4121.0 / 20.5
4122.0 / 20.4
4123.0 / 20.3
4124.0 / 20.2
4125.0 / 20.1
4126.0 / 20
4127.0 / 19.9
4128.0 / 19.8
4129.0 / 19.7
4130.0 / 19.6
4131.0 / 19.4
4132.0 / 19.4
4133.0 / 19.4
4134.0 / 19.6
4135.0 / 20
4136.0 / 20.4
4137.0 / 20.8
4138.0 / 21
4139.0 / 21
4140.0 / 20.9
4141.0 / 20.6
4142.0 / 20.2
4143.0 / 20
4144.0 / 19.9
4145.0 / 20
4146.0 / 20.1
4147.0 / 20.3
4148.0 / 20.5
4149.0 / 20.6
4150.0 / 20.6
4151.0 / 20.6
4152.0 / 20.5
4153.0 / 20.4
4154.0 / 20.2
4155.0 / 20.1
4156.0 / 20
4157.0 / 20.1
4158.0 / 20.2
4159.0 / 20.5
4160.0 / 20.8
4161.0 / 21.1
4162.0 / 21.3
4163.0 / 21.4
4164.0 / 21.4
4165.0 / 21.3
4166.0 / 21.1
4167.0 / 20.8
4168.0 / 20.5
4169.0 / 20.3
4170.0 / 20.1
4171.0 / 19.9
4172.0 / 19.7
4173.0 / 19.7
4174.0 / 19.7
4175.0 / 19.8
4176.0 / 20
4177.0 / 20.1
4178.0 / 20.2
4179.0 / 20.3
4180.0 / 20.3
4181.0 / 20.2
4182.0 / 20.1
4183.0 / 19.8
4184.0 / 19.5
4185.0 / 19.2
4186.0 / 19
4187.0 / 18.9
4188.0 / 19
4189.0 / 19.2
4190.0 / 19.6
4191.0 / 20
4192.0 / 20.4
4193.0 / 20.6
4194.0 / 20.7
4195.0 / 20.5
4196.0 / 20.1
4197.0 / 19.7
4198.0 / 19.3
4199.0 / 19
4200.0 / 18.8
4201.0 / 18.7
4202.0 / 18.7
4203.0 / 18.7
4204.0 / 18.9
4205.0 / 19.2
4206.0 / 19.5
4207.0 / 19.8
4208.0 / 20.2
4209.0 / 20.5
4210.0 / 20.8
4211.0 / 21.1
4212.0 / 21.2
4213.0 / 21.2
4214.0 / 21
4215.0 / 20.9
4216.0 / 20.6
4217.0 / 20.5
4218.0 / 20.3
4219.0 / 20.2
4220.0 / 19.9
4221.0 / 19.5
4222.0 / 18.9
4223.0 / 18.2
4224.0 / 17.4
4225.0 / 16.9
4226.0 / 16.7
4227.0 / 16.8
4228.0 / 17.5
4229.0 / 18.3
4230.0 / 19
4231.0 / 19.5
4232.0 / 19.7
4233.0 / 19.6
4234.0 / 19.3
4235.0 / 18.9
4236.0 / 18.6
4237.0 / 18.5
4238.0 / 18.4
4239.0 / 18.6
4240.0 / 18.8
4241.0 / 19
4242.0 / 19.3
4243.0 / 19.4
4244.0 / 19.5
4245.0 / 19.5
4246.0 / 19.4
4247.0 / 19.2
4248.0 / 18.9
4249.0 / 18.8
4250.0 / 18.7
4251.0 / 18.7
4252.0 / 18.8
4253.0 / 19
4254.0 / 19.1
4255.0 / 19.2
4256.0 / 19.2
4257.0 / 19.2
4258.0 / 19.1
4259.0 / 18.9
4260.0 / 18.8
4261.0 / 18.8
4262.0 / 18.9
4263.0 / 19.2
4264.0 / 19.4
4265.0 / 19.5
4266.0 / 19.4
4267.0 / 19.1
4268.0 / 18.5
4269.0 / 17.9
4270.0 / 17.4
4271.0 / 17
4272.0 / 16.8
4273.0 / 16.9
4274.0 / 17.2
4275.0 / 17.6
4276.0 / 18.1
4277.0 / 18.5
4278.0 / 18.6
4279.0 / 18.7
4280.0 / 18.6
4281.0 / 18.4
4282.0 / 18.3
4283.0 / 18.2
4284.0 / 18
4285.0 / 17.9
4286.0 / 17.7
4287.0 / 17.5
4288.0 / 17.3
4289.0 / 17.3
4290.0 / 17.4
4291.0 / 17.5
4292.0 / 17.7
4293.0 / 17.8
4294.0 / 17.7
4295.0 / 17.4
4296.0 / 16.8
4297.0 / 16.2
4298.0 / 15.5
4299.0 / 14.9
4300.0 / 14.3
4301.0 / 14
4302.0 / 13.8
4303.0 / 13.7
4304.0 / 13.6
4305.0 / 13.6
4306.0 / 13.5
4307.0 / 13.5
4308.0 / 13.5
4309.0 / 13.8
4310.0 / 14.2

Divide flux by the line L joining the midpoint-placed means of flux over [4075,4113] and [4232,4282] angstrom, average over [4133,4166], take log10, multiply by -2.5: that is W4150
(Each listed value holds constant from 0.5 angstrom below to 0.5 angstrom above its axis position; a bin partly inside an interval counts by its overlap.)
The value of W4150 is -0.08 mag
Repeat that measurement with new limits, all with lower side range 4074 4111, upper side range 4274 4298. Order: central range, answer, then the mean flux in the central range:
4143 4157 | -0.08 mag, 20.3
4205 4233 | -0.07 mag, 19.5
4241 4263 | -0.06 mag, 19.1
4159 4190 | -0.09 mag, 20.2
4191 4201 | -0.08 mag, 19.8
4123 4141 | -0.06 mag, 20.1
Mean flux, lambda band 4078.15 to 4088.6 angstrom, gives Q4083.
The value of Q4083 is 19.9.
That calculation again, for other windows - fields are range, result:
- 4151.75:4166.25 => 20.7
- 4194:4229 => 19.4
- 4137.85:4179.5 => 20.4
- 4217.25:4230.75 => 18.5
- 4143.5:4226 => 20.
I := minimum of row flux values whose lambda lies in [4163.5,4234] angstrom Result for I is 16.7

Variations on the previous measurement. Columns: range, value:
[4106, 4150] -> 18.6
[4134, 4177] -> 19.6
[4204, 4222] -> 18.9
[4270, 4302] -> 13.8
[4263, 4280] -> 16.8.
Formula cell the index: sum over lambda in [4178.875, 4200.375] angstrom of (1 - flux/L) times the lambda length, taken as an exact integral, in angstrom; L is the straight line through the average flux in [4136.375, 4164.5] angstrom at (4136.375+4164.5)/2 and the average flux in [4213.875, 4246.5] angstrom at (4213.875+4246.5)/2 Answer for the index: 0.07 angstrom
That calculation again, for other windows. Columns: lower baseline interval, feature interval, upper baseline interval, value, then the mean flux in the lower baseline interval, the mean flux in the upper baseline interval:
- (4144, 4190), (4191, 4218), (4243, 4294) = -0.7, 20.2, 18.4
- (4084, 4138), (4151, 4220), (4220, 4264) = -3.3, 19.7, 18.8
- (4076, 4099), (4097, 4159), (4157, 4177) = 1.2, 19.9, 20.5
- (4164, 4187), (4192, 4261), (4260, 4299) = -1.1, 20.1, 17.9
